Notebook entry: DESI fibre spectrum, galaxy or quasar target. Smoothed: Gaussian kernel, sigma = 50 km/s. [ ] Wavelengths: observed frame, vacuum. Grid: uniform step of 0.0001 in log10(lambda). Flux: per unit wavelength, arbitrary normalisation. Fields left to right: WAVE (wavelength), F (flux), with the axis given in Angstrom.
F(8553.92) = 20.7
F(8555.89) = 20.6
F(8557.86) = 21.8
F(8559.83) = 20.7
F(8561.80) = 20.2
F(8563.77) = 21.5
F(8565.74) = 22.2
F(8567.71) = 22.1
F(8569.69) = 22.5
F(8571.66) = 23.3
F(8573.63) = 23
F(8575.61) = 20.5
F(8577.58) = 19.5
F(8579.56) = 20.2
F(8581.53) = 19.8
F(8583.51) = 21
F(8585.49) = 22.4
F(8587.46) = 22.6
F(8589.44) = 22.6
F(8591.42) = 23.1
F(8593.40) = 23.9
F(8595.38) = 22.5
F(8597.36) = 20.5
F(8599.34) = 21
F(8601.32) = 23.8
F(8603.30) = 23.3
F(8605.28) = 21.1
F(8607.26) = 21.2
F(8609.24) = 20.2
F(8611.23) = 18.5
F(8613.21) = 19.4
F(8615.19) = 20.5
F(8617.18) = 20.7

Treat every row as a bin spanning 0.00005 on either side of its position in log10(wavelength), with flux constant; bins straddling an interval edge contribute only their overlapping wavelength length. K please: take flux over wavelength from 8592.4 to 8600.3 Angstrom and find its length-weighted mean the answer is 22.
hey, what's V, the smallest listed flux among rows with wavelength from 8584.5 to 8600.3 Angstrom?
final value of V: 20.5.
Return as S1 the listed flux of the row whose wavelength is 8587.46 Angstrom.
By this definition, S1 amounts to 22.6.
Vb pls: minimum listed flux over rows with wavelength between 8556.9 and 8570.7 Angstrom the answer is 20.2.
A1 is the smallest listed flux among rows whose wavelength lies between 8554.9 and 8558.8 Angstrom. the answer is 20.6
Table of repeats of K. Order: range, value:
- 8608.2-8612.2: 19.4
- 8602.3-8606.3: 22.2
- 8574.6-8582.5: 20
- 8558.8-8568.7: 21.4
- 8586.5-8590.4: 22.6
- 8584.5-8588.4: 22.5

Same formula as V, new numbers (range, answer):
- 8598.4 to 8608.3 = 21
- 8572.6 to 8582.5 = 19.5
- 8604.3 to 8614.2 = 18.5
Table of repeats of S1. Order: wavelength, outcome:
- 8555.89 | 20.6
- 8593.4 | 23.9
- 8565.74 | 22.2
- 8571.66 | 23.3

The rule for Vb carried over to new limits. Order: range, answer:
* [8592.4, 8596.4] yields 22.5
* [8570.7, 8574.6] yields 23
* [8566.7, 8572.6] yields 22.1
